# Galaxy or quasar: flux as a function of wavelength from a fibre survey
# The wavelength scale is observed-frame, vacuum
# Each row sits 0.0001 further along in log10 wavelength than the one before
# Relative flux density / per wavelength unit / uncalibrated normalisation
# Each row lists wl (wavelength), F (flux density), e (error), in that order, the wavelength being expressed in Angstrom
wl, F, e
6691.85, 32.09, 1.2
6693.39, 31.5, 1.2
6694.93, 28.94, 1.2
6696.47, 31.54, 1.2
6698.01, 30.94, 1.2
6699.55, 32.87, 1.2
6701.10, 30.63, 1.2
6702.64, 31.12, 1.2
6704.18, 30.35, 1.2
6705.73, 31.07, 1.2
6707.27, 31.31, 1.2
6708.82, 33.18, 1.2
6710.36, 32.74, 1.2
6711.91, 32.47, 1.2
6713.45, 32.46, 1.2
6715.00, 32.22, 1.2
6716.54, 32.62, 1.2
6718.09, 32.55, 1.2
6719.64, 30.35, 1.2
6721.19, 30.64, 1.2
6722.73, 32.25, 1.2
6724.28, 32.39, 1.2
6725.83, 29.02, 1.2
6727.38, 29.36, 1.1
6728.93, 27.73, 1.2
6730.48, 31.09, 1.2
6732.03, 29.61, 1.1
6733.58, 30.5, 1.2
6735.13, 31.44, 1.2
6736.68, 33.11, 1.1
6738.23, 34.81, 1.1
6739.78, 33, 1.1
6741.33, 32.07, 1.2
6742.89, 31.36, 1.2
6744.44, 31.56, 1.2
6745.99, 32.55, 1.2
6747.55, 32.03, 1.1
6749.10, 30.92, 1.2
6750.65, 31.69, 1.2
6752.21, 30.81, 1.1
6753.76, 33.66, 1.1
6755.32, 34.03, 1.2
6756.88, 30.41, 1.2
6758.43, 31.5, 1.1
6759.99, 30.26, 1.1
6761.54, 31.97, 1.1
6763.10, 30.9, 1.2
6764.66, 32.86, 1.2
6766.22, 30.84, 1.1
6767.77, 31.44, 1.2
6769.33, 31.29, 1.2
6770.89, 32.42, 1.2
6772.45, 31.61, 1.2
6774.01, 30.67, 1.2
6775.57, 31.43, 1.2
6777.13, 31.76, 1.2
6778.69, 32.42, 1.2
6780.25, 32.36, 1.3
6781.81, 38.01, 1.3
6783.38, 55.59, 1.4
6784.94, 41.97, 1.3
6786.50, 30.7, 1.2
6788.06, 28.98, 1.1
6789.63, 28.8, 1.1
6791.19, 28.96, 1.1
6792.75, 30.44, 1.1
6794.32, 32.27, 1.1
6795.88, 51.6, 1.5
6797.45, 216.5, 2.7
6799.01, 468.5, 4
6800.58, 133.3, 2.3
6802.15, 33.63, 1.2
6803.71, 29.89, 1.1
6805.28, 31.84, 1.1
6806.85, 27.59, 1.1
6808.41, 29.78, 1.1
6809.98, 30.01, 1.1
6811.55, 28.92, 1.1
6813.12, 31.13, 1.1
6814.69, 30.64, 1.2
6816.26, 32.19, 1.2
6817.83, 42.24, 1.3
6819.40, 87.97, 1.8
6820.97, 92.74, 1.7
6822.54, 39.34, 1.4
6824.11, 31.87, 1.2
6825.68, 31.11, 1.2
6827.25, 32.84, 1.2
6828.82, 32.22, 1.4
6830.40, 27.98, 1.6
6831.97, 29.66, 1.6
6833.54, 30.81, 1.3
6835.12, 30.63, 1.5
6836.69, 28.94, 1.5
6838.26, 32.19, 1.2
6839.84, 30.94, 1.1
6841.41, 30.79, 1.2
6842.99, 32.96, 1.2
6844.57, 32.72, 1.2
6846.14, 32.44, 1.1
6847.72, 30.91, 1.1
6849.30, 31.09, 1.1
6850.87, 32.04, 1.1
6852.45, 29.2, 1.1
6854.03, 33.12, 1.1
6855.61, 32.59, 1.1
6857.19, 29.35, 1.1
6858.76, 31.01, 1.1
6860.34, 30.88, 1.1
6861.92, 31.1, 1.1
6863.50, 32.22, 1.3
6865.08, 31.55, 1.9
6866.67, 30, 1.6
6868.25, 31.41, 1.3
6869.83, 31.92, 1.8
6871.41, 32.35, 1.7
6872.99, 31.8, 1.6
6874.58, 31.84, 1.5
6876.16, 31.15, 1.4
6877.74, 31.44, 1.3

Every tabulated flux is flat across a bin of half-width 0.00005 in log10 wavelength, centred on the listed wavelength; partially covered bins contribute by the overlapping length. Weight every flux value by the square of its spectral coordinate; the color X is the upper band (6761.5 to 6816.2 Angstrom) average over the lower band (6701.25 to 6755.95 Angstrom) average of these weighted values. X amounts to 1.72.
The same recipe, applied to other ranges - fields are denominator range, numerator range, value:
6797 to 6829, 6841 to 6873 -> 0.45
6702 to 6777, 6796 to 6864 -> 1.66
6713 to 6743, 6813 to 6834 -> 1.35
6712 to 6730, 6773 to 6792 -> 1.12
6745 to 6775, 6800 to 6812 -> 1.34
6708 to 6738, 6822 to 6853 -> 1.04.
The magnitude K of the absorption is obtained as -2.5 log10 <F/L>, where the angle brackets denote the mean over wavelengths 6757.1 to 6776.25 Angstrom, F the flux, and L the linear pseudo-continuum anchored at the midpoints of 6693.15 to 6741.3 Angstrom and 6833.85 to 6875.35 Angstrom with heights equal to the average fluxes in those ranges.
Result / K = 0.00 mag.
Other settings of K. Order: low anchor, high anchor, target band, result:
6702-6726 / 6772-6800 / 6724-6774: 0.49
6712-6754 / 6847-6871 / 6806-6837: -0.20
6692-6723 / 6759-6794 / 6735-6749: 0.00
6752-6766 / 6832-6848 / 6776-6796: -0.11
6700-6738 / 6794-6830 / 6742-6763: 0.38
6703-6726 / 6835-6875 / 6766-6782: -0.02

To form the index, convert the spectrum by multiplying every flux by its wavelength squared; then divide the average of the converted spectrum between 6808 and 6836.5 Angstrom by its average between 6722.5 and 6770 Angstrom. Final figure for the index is 1.25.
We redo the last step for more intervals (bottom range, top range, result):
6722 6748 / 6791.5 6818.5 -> 2.42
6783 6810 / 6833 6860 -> 0.42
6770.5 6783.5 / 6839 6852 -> 0.95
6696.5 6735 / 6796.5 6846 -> 1.92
